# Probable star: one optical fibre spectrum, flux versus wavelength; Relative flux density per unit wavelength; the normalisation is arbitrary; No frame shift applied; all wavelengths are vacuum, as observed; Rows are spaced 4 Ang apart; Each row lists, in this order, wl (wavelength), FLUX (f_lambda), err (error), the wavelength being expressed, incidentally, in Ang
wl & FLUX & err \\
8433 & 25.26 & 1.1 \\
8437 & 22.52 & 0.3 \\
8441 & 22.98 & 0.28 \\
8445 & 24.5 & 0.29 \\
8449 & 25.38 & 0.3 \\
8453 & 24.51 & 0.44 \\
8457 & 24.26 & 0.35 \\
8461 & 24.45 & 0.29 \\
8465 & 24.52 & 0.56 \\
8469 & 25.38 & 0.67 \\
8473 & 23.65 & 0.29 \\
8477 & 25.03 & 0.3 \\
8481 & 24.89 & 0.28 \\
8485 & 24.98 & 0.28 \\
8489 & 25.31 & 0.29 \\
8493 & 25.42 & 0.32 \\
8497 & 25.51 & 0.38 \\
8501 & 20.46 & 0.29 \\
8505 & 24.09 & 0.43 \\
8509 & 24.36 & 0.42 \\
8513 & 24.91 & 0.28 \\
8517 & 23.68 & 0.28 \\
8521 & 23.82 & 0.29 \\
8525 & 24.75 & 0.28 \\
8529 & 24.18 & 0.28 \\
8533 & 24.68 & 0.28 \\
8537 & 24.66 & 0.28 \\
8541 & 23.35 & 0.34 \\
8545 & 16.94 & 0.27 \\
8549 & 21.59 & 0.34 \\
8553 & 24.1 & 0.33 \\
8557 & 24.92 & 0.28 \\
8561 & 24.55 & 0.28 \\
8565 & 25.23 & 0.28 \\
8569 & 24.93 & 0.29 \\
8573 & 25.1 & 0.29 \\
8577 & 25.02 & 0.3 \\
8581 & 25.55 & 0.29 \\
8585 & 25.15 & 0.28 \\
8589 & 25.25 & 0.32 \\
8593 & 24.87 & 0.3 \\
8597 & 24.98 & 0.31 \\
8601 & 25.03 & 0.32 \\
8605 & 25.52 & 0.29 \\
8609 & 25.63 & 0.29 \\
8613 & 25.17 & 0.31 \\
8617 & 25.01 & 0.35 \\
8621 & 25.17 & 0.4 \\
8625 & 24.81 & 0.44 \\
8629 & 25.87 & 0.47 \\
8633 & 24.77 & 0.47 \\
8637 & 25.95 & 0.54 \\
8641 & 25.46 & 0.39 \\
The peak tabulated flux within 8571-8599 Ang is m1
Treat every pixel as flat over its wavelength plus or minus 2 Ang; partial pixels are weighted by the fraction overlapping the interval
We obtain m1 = 25.55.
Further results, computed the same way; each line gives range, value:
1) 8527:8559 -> 24.92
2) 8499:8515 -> 24.91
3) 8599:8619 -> 25.63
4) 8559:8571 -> 25.23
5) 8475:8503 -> 25.51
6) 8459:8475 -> 25.38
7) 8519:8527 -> 24.75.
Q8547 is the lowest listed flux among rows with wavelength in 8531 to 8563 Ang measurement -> 16.94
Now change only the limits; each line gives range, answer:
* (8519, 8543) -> 23.35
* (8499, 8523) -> 20.46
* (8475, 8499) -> 24.89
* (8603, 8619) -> 25.01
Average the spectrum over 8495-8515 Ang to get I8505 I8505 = 23.9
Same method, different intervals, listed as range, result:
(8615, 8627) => 25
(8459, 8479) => 24.6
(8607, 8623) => 25.2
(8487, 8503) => 24.2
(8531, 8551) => 22.2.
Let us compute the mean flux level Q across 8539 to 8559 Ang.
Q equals 22.2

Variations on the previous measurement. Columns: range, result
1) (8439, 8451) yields 24.3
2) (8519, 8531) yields 24.2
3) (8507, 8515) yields 24.6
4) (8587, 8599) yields 25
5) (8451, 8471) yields 24.6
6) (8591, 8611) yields 25.2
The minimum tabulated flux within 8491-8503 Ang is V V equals 20.46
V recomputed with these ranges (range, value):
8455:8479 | 23.65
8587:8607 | 24.87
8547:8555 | 21.59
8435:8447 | 22.52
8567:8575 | 24.93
